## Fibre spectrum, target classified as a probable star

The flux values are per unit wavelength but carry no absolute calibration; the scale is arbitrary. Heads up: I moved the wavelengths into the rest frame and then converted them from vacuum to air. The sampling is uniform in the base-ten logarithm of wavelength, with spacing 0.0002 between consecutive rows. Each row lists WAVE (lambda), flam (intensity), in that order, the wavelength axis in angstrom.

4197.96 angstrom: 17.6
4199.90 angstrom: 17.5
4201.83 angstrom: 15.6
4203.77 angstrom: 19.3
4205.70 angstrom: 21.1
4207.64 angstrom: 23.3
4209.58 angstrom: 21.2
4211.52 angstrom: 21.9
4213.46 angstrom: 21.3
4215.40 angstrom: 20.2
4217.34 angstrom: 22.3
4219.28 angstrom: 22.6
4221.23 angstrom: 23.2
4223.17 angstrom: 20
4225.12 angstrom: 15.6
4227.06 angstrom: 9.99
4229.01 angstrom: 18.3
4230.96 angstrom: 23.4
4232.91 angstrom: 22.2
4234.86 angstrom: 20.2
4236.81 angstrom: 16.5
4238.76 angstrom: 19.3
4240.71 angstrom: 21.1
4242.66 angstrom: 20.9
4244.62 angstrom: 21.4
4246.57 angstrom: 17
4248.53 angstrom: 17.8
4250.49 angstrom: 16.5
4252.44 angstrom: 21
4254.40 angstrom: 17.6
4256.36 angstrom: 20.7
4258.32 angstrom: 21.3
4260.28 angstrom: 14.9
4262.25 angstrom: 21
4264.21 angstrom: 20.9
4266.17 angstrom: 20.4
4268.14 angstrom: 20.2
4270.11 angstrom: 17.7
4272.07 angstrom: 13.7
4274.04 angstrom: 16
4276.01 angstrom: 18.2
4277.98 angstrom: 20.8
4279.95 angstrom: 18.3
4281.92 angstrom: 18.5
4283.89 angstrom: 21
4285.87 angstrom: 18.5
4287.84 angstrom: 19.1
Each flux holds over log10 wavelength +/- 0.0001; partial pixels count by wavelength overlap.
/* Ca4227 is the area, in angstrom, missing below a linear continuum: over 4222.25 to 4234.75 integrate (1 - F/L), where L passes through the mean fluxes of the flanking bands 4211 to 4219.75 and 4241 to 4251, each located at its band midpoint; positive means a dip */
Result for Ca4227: 1.26 angstrom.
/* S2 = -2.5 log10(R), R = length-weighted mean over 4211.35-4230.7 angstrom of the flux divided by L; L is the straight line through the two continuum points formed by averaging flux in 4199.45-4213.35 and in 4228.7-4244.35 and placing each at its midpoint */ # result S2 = 0.037 mag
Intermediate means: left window 20.2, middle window 19.6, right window 20.4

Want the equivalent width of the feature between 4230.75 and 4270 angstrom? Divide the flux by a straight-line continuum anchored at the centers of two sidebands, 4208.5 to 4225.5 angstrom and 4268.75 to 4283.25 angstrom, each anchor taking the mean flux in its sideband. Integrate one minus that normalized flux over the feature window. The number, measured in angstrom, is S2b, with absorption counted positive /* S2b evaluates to -0.8 angstrom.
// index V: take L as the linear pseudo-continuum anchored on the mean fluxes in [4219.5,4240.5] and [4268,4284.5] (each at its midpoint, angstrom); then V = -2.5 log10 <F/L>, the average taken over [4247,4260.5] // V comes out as -0.01 mag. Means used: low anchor 19.1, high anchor 18.1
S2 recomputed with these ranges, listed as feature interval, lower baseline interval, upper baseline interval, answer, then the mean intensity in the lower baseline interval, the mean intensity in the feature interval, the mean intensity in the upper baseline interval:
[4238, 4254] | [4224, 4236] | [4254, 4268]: -0.02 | 18.3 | 19.3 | 19.7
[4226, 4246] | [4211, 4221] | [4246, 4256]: 0.02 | 21.8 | 19.3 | 18.2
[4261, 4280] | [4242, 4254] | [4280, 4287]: 0.02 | 19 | 18.7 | 19.2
